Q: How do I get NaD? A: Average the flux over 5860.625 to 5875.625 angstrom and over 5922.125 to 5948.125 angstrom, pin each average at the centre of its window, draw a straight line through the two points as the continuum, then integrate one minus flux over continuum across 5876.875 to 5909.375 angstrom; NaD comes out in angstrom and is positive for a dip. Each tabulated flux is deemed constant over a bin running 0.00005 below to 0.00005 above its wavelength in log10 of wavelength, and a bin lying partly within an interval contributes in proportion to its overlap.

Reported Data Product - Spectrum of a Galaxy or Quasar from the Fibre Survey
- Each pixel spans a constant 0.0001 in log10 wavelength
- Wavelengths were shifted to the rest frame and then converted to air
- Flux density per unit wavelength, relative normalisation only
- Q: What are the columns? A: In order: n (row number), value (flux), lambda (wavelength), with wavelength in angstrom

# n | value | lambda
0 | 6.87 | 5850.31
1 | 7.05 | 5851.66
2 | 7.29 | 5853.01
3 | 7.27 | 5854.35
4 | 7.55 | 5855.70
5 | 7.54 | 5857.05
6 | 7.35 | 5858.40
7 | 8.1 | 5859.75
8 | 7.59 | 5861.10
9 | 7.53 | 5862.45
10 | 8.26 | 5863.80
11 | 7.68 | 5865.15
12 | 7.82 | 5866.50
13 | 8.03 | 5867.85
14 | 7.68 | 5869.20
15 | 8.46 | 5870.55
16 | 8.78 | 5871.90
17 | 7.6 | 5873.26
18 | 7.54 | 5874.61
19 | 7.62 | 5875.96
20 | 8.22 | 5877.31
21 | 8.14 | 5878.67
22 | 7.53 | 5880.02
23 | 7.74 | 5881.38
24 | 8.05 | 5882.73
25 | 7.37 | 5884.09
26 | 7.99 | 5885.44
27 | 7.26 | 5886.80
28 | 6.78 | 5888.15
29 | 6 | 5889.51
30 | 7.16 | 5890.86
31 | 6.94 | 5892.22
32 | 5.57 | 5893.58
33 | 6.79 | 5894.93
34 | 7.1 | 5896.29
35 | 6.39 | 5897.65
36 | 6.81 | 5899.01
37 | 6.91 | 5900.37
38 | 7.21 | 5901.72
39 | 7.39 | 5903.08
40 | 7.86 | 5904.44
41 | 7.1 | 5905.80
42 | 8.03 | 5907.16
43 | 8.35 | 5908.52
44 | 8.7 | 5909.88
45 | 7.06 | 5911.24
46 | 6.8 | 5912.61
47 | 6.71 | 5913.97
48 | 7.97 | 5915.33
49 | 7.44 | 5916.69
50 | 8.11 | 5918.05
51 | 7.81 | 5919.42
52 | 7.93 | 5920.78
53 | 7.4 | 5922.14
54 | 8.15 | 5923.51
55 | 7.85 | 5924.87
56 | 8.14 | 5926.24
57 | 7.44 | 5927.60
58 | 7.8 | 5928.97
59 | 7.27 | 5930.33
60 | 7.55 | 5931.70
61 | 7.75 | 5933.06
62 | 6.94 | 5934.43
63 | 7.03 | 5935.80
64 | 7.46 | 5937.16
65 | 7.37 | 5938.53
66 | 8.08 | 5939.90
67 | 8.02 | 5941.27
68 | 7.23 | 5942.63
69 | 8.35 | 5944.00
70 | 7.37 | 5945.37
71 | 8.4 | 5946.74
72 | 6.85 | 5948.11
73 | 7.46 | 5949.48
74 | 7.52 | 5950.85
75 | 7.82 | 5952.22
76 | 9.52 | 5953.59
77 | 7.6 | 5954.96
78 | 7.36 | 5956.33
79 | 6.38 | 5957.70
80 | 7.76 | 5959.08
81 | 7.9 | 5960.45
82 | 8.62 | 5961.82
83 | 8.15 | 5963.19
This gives 2.2 angstrom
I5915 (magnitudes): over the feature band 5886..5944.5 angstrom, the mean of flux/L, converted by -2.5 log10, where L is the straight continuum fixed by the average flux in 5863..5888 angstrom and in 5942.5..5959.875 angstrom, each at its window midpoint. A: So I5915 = 0.05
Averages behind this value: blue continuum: 7.85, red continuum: 7.68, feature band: 7.39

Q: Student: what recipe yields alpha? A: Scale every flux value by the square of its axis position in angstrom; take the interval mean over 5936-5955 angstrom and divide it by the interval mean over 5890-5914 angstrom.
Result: 1.10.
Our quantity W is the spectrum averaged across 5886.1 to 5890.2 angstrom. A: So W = 6.69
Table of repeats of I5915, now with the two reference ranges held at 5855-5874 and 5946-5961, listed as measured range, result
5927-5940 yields 0.040 mag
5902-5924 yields 0.014 mag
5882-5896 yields 0.118 mag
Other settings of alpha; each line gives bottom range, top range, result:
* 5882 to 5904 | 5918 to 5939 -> 1.10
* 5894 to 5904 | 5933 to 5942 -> 1.10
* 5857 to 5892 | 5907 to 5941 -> 1.01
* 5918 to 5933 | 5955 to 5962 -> 0.98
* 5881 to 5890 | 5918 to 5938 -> 1.06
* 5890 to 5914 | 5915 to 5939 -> 1.07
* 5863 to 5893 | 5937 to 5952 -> 1.02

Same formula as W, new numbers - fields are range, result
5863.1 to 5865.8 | 7.97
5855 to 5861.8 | 7.62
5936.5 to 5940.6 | 7.63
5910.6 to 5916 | 7.13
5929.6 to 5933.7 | 7.54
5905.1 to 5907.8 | 7.56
